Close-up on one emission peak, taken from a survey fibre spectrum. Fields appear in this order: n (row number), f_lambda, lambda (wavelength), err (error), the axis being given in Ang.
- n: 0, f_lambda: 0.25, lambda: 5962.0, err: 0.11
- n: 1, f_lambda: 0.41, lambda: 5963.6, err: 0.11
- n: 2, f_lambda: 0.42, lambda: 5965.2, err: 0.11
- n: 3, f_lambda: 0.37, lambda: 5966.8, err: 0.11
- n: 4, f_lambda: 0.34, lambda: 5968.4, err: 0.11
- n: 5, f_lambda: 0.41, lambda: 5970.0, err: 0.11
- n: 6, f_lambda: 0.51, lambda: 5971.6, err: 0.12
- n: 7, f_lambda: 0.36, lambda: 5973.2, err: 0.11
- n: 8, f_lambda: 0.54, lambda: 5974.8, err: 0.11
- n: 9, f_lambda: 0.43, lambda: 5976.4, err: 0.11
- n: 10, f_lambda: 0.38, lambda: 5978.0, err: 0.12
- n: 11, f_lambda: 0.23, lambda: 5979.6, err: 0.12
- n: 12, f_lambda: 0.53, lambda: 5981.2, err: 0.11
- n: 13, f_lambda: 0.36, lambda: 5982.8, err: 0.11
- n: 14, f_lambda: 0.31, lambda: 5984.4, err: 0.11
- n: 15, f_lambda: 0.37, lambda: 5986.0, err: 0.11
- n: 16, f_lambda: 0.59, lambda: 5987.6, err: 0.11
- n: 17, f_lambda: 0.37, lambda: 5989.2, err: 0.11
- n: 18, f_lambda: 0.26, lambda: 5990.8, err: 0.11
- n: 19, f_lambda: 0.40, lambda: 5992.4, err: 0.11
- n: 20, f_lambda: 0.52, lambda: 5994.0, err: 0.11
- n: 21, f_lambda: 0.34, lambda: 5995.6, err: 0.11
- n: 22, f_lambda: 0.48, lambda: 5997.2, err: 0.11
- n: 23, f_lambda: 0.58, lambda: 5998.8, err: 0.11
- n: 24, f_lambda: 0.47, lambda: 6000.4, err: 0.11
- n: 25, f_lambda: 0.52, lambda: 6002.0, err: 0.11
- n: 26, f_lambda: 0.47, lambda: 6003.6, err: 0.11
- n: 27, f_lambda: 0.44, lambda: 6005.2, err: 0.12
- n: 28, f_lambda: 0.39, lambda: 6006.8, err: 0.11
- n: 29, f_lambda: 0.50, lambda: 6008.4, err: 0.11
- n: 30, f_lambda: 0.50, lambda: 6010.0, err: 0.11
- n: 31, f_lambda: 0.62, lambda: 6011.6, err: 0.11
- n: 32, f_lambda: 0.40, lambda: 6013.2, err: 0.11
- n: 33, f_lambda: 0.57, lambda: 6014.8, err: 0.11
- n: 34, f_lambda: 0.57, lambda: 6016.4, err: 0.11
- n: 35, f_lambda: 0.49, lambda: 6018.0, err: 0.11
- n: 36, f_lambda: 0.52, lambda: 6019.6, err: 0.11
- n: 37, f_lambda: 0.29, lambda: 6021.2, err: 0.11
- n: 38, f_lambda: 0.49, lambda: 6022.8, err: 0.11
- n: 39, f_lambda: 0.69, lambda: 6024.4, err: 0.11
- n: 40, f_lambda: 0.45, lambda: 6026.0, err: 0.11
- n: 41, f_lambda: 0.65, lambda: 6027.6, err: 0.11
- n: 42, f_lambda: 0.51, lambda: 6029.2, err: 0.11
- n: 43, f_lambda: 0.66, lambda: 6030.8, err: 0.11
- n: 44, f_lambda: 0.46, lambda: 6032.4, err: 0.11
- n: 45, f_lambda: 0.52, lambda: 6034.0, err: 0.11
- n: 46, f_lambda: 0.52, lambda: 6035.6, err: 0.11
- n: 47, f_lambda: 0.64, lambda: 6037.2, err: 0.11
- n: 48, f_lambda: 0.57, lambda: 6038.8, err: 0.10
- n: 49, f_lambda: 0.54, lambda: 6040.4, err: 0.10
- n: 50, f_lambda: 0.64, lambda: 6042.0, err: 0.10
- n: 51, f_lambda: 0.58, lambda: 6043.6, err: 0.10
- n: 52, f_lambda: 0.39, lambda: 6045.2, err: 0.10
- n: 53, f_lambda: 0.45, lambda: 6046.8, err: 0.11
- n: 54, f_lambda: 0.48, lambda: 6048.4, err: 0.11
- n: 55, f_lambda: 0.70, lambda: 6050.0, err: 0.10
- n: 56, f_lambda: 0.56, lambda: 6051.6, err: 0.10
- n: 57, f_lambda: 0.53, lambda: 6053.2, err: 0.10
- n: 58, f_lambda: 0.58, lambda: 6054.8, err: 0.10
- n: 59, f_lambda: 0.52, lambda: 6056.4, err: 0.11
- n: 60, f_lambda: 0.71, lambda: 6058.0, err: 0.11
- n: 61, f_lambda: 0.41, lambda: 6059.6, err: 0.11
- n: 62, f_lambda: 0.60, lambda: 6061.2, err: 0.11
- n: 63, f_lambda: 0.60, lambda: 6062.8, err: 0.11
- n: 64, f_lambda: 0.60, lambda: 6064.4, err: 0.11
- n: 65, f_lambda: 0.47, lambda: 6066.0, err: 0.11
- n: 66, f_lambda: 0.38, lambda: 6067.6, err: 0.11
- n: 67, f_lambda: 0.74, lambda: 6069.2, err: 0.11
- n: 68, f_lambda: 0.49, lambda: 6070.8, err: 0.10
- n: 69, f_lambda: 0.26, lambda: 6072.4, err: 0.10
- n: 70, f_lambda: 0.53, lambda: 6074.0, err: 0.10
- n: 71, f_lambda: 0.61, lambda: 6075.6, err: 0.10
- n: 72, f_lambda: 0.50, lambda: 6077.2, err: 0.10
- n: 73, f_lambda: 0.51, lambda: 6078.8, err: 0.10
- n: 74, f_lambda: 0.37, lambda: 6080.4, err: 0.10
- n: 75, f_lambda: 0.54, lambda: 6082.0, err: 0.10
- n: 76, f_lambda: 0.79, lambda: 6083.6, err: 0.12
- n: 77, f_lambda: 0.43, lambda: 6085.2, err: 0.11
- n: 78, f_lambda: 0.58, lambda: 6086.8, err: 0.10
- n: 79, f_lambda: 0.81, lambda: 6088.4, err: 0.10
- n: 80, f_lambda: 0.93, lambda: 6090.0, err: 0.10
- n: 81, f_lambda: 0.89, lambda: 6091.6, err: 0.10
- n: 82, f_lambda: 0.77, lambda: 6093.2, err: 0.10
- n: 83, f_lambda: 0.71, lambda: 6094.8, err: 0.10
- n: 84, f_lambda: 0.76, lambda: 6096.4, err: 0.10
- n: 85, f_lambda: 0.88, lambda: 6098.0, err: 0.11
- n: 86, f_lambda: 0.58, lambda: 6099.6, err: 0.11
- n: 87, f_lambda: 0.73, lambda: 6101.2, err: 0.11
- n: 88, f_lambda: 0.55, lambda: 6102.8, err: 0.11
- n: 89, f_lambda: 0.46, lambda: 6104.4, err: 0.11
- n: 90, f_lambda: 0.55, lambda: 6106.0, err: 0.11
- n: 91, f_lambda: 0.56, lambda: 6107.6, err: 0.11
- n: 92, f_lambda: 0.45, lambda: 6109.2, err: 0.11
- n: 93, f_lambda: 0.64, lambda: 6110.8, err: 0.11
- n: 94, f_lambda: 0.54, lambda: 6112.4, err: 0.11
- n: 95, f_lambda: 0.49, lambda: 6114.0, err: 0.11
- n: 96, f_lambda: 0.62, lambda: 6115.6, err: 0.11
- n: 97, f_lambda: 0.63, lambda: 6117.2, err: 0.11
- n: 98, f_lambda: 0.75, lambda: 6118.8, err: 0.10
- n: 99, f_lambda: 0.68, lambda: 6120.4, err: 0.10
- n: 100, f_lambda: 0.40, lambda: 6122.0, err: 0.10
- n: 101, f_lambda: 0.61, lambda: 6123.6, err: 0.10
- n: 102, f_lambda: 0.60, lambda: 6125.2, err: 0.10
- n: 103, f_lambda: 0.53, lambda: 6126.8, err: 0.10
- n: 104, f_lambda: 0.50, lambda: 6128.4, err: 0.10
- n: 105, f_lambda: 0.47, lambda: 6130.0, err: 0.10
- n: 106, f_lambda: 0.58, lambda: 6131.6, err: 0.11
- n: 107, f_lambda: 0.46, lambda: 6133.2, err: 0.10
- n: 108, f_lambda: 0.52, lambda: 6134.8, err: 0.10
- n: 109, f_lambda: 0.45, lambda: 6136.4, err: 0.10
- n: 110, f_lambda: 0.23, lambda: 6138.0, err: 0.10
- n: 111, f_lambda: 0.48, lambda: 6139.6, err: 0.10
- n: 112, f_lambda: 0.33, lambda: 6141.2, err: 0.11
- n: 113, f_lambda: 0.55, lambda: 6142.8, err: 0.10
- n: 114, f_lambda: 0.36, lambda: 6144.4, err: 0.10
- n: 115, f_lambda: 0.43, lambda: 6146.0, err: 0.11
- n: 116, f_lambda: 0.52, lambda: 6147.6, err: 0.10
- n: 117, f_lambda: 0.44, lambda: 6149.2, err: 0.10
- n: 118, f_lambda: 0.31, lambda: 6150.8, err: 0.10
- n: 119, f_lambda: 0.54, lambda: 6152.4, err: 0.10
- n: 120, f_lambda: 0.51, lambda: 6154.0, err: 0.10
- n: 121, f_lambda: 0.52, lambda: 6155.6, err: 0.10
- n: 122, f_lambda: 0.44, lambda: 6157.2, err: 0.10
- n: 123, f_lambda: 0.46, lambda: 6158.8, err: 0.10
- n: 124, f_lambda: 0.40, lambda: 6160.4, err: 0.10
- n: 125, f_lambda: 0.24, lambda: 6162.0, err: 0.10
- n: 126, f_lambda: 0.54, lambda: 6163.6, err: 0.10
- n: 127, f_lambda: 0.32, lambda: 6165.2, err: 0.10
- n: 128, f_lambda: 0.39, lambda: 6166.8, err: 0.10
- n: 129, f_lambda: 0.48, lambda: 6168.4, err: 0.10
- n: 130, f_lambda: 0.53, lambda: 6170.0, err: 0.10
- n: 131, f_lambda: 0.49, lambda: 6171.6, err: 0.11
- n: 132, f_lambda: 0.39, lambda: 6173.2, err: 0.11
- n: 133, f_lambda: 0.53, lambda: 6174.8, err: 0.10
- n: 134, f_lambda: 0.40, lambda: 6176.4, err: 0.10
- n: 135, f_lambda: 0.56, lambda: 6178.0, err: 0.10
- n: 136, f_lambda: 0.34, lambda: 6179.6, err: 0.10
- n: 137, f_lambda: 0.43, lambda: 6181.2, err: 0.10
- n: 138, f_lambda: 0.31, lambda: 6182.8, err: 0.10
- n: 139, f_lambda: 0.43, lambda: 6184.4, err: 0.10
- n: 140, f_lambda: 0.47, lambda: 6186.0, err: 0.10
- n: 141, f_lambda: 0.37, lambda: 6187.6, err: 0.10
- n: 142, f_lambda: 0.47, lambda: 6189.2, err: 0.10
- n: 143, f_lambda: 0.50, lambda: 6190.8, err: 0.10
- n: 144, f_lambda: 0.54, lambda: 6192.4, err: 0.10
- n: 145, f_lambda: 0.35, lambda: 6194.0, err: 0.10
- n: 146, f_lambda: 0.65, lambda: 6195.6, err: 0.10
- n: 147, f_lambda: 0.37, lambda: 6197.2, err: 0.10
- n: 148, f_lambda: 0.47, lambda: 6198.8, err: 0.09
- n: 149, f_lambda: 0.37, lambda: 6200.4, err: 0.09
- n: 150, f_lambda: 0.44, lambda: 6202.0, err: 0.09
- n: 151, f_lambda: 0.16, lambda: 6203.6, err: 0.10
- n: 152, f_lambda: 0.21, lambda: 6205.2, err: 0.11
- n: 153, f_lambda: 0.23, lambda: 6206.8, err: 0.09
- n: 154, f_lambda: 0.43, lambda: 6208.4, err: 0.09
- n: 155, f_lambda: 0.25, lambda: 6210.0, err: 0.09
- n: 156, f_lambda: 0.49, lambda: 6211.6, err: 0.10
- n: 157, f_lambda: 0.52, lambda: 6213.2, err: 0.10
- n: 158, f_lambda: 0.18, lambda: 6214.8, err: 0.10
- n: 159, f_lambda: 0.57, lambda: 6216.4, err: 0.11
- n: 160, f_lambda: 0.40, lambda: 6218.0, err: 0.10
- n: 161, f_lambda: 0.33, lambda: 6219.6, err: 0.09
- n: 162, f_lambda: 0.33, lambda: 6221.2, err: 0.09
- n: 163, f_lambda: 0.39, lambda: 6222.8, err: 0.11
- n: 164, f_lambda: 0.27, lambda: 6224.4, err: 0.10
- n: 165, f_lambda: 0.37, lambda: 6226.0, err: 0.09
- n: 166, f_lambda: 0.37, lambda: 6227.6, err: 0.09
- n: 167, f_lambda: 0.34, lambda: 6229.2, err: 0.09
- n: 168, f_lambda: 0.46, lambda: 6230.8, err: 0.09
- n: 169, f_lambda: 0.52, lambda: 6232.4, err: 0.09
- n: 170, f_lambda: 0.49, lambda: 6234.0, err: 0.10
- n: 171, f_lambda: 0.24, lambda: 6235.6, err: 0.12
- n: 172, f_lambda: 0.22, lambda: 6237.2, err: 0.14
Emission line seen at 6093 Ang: C III] 1909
